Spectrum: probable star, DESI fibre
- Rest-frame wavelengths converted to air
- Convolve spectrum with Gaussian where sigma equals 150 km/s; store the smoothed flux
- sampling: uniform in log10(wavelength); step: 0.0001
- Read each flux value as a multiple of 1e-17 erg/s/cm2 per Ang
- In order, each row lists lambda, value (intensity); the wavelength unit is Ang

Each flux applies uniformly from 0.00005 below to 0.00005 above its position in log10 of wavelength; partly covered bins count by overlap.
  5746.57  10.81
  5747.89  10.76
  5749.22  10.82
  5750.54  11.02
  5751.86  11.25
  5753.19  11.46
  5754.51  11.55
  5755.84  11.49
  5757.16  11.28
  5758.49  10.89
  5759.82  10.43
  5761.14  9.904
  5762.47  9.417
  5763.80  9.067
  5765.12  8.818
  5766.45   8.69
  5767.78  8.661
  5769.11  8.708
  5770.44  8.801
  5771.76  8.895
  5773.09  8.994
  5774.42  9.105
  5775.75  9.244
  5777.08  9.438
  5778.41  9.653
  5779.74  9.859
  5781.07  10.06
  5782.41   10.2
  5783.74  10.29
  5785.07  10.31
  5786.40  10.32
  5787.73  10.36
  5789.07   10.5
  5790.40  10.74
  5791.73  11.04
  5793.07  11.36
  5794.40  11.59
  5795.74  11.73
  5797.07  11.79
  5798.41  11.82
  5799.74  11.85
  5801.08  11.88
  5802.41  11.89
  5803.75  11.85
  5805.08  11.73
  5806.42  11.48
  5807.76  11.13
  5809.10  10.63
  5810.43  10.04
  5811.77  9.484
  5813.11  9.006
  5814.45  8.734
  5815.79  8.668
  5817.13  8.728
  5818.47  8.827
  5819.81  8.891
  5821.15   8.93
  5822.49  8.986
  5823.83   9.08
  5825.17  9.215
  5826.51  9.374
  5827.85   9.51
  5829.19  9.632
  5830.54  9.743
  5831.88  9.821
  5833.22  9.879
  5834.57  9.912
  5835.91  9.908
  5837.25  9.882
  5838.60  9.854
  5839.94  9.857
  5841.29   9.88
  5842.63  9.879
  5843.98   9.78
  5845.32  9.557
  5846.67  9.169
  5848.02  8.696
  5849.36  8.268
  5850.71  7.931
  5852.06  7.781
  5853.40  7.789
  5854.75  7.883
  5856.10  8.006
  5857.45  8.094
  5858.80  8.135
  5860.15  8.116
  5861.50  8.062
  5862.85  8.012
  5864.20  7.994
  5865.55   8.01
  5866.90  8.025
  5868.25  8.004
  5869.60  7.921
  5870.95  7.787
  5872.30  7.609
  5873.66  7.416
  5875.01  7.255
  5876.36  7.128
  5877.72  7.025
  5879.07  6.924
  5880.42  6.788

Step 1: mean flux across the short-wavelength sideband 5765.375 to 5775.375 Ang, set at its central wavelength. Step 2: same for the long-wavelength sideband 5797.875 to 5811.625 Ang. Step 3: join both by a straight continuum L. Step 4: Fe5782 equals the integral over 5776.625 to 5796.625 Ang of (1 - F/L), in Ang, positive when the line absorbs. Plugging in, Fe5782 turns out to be -0.96 Ang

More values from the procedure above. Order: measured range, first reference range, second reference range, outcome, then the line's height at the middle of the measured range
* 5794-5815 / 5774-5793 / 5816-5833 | -2.96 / 9.67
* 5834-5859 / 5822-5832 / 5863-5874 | -0.78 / 8.68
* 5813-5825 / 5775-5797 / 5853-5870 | 0.64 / 9.38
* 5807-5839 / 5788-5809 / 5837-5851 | 2.50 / 10.3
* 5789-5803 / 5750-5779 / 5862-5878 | -3.51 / 9.21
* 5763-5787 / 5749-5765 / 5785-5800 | 3.32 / 10.9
